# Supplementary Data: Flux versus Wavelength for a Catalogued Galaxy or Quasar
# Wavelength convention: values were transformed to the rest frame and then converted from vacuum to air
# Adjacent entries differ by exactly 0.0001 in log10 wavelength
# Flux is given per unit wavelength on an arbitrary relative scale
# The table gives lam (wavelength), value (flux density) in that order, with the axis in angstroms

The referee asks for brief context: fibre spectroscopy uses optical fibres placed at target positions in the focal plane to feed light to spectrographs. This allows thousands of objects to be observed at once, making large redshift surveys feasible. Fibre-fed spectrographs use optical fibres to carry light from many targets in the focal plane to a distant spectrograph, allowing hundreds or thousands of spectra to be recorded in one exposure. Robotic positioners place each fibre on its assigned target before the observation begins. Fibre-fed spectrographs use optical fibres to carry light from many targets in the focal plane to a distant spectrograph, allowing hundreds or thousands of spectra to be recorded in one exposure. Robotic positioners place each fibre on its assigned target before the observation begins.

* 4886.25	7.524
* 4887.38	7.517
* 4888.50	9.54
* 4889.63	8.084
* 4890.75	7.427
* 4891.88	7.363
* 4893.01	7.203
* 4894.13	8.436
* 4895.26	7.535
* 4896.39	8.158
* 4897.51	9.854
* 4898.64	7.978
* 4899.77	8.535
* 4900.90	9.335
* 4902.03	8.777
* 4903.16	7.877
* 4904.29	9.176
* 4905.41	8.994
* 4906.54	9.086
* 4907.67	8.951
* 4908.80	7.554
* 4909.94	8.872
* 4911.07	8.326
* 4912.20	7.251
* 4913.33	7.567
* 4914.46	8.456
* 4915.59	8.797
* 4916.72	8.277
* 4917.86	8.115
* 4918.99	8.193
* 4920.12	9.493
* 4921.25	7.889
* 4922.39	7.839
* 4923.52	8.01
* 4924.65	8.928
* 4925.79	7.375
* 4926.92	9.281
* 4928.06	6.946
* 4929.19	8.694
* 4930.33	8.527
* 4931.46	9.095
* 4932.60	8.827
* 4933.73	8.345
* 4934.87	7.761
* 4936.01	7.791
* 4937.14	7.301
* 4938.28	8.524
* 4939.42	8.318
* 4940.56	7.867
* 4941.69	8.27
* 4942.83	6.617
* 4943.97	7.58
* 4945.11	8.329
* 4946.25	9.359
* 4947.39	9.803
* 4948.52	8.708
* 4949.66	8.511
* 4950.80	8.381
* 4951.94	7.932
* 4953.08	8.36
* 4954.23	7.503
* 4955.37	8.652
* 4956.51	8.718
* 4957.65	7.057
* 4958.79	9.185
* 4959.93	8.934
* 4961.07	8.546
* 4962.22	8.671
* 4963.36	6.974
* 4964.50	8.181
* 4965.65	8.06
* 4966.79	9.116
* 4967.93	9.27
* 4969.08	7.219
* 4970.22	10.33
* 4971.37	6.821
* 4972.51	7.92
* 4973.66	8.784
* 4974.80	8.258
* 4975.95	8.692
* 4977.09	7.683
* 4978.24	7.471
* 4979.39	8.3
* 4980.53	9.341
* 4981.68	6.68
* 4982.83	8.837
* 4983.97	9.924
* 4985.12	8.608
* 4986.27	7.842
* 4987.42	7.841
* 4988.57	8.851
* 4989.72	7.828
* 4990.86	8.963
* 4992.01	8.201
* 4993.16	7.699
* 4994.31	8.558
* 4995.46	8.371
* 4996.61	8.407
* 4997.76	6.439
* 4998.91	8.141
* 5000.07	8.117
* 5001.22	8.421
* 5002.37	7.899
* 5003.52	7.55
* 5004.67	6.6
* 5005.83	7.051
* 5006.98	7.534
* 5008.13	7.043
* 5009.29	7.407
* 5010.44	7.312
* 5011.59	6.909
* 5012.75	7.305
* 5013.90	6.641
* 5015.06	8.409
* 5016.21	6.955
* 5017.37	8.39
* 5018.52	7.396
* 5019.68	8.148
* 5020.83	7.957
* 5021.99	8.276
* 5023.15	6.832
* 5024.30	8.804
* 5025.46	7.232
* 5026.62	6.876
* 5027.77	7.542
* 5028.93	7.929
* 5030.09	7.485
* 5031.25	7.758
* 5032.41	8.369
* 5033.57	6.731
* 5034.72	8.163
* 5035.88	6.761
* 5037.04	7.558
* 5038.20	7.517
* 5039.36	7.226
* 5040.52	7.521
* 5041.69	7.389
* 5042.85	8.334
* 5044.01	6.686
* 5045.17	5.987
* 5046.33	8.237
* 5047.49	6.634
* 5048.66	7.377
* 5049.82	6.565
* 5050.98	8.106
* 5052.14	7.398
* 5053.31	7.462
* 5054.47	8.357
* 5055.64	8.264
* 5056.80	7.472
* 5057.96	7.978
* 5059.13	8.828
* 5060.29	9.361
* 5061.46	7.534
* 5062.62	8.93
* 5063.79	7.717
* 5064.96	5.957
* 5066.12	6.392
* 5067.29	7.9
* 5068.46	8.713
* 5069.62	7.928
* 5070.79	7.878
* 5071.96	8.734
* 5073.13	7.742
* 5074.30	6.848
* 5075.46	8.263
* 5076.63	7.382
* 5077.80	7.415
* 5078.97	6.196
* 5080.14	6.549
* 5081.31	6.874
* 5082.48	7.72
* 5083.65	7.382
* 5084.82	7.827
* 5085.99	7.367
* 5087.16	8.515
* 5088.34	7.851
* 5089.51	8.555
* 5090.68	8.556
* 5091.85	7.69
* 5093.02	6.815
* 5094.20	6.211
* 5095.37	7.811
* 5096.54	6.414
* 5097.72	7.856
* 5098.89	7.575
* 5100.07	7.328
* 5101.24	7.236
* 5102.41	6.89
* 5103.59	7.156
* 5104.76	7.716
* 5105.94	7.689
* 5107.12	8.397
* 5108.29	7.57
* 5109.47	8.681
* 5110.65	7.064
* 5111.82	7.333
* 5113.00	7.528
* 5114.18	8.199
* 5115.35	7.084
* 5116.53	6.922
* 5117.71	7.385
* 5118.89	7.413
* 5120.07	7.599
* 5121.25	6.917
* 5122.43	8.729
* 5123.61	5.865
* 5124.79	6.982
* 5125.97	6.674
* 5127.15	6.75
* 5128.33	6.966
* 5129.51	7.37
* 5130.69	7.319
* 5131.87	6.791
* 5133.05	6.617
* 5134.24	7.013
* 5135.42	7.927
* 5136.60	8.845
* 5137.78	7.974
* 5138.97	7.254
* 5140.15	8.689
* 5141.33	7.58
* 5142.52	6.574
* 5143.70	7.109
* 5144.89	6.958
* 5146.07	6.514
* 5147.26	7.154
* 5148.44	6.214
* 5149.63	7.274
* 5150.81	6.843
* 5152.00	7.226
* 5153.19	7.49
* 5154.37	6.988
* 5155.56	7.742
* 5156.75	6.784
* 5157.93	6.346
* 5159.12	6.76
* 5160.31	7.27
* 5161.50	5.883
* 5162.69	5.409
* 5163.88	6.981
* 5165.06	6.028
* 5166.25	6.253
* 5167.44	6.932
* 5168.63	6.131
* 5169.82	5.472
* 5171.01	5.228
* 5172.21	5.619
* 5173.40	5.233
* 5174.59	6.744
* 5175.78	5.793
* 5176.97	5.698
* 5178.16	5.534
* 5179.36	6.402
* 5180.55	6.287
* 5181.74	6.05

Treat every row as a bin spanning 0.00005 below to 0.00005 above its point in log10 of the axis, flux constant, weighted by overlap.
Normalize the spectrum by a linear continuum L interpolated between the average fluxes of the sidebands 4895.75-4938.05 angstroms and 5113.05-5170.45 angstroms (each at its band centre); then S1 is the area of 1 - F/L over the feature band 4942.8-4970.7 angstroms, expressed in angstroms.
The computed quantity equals -0.98 angstroms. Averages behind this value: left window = 8.38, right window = 7.03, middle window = 8.43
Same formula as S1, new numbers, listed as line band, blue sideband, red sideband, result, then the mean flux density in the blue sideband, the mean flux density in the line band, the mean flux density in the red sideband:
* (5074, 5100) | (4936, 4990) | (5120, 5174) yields -0.4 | 8.29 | 7.44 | 6.87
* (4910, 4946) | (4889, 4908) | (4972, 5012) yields 0.4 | 8.4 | 8.17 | 7.99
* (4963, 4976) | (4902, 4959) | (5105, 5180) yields -0.4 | 8.3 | 8.31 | 6.95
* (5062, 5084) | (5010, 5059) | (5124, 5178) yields -0.6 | 7.54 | 7.5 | 6.77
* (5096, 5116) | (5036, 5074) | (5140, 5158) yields -0.5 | 7.66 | 7.51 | 7.08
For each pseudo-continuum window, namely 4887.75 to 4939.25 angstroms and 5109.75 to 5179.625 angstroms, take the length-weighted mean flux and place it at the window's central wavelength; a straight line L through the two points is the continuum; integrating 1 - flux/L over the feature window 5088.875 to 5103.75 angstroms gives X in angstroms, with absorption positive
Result -0.5 angstroms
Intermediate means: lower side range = 8.32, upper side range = 6.88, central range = 7.4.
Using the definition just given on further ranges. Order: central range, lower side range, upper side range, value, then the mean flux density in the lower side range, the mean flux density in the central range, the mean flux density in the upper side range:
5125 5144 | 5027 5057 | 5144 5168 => -1.2 angstroms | 7.49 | 7.34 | 6.76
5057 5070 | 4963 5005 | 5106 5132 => -0.4 angstroms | 8.18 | 7.92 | 7.36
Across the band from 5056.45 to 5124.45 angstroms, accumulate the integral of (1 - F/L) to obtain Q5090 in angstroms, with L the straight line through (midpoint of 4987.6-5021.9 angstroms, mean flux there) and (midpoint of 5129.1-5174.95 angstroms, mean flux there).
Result -3.4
